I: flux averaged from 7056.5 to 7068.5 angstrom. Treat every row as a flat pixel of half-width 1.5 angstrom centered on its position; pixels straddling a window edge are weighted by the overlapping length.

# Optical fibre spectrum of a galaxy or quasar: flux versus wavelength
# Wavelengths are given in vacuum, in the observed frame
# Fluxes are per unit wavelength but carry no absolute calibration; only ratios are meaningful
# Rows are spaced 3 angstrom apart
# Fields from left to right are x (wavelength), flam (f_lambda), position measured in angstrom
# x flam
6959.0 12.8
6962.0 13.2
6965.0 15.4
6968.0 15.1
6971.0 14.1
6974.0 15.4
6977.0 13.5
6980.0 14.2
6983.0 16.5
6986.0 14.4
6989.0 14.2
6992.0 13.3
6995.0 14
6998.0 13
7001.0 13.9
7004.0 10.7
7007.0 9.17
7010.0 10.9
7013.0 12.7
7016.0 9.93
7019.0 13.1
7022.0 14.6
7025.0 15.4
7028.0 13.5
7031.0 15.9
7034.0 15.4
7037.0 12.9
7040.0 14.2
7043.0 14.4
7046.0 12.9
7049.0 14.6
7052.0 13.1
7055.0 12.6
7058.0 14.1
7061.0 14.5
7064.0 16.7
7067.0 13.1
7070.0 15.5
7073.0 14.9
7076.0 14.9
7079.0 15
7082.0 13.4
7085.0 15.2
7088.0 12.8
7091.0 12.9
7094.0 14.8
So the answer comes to 14.6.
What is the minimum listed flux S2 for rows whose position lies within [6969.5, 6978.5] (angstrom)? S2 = 13.5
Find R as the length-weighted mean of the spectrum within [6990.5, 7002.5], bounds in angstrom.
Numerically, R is 13.6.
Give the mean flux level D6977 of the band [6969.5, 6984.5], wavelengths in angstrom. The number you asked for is 14.7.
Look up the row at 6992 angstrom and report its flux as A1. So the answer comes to 13.3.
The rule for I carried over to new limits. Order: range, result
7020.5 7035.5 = 15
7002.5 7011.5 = 10.3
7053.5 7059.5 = 13.3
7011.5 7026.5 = 13.1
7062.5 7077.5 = 15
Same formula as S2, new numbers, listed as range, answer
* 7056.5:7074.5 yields 13.1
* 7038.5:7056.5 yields 12.6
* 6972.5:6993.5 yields 13.3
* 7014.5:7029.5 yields 9.93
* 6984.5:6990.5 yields 14.2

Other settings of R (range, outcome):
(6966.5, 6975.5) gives 14.9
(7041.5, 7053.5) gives 13.8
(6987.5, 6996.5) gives 13.8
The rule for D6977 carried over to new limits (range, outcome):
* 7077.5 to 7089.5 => 14.1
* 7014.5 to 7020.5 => 11.5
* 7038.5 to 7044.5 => 14.3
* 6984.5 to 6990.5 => 14.3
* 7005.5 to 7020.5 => 11.2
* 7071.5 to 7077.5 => 14.9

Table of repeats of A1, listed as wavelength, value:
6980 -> 14.2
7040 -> 14.2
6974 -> 15.4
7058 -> 14.1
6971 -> 14.1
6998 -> 13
